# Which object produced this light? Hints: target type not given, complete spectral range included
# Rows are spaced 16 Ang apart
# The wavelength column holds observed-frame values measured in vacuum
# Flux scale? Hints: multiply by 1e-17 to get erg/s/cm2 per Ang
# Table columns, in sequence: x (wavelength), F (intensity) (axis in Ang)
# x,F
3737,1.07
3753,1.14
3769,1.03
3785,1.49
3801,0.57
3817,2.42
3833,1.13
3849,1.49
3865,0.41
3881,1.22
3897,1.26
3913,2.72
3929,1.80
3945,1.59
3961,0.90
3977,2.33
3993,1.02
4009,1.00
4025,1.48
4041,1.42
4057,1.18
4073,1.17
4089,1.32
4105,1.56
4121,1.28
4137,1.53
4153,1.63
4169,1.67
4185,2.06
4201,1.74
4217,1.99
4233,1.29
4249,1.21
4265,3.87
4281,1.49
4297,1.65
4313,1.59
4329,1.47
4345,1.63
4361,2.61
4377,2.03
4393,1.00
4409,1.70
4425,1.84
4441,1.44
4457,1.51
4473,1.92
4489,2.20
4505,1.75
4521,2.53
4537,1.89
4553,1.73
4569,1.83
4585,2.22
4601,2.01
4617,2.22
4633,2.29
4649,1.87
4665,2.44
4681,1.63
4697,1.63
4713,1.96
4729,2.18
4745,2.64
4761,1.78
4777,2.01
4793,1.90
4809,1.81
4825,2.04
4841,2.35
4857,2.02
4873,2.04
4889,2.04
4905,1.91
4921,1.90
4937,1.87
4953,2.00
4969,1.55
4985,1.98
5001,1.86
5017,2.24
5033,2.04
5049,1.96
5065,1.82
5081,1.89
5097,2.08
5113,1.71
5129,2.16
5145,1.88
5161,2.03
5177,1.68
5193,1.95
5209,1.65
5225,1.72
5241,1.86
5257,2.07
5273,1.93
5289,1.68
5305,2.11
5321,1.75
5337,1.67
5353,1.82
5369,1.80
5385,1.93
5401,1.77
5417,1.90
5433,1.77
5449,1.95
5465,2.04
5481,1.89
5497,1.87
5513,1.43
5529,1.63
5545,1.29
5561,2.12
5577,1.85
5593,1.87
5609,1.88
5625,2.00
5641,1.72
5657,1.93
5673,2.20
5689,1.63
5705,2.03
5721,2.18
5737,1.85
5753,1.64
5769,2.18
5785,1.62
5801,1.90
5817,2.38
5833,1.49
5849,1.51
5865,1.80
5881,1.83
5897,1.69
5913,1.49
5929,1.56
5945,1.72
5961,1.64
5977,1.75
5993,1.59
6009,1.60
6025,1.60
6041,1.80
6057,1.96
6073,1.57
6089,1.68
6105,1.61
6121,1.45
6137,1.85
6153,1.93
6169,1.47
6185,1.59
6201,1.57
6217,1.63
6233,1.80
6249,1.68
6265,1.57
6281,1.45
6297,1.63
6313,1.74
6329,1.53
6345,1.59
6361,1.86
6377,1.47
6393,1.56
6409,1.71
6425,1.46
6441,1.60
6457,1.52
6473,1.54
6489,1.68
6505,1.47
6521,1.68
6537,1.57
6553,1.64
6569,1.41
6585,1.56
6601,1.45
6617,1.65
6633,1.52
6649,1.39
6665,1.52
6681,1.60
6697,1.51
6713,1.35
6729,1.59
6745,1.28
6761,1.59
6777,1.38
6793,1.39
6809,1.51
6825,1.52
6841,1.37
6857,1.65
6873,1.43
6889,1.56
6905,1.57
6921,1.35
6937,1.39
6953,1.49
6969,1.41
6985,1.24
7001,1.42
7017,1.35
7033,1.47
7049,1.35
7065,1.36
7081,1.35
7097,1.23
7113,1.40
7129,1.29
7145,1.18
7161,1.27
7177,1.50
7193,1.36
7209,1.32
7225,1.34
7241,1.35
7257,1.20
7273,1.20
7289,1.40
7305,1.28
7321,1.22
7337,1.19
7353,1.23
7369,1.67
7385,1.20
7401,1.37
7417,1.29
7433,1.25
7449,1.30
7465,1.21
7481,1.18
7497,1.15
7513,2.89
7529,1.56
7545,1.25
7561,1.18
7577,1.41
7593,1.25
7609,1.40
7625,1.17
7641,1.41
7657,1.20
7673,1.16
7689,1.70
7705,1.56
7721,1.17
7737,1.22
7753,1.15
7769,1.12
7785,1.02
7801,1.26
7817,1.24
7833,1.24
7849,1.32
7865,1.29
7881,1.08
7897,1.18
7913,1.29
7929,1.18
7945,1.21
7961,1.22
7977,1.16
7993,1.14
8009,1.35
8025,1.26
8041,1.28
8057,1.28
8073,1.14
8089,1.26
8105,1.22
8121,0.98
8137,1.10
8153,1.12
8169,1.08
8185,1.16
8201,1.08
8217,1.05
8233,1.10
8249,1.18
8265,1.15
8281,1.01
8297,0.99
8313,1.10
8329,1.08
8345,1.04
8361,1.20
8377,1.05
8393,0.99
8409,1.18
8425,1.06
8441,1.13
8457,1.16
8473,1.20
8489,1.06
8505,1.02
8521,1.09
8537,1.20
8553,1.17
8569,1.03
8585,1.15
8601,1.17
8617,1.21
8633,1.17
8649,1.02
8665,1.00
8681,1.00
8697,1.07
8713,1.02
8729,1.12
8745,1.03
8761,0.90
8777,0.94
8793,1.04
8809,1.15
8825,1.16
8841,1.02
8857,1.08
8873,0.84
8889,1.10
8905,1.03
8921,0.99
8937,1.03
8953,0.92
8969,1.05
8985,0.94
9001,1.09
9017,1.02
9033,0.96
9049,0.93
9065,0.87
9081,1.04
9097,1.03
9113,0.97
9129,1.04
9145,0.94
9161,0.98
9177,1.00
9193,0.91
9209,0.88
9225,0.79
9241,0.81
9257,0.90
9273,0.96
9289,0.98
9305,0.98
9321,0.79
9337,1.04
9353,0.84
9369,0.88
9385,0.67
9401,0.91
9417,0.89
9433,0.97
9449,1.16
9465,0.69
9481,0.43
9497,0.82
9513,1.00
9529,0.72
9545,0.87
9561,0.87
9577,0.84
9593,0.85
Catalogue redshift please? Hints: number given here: 0.14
